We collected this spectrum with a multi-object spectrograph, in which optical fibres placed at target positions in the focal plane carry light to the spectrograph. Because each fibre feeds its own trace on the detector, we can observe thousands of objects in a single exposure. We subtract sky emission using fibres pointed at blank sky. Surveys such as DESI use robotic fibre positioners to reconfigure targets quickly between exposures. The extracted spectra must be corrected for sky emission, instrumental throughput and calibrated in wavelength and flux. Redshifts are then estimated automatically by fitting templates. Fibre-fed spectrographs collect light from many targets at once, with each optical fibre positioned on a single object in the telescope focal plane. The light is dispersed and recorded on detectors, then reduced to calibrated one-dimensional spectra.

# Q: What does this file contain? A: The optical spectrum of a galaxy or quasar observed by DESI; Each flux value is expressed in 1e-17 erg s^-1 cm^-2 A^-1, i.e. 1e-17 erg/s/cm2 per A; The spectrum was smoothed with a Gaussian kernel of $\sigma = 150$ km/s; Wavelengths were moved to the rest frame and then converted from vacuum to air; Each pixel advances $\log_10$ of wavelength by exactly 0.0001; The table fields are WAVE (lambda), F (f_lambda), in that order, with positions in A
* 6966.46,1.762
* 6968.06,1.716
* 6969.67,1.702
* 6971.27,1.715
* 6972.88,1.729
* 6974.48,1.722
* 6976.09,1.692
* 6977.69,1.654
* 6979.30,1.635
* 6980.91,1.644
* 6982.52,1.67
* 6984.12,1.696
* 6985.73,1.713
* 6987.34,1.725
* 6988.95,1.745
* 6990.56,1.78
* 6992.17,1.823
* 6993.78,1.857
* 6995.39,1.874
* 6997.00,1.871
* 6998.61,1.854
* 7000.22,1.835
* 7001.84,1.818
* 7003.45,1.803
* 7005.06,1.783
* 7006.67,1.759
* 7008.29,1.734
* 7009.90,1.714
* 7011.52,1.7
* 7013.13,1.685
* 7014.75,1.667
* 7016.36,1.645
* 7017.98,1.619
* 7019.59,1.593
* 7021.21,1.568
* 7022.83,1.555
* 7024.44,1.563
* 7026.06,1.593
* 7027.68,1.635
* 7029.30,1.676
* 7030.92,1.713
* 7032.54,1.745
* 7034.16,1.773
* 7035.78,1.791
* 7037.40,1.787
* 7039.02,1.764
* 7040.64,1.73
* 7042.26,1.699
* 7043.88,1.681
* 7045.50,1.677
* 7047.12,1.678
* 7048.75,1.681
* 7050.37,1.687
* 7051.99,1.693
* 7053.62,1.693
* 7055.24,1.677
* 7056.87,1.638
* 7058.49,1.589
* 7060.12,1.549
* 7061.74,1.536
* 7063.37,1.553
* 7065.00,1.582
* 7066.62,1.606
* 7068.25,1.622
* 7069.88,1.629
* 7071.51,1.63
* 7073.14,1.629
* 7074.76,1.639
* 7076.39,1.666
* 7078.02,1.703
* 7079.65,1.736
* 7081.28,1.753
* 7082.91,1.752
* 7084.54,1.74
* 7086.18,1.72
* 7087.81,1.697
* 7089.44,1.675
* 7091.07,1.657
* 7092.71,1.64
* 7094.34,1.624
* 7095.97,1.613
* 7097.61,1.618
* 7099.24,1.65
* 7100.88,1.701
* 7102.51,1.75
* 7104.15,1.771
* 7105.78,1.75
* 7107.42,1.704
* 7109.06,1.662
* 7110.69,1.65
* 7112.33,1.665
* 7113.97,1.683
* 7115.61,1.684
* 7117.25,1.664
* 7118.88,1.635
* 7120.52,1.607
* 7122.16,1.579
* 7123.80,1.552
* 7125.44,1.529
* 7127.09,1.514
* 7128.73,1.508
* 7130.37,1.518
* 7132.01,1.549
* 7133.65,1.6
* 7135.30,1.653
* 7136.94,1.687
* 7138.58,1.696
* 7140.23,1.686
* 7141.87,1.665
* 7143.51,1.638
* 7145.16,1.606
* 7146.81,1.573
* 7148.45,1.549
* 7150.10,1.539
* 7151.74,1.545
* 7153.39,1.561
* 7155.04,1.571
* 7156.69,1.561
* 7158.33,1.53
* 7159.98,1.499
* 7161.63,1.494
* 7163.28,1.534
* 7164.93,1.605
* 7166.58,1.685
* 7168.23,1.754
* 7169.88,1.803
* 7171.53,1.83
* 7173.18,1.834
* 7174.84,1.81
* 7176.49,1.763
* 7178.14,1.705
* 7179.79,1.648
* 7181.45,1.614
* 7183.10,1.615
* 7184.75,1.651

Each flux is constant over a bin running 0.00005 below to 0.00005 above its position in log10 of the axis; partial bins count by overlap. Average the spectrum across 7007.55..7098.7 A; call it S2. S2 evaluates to 1.66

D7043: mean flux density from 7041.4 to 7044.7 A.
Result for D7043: 1.69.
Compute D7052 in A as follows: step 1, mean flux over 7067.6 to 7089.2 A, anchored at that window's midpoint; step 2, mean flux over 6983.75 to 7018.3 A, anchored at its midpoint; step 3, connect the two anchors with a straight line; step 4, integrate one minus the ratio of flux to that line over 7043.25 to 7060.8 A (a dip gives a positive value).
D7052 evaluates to 0.54 A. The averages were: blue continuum 1.76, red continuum 1.69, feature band 1.66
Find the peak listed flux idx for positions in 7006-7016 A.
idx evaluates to 1.759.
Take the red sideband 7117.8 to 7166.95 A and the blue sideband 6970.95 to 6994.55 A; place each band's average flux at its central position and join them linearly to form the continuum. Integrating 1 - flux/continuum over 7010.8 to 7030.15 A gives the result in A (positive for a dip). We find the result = 0.7 A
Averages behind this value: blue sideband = 1.72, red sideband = 1.58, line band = 1.62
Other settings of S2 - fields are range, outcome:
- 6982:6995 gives 1.76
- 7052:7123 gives 1.66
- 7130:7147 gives 1.63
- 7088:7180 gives 1.64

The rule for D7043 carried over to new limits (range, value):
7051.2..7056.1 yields 1.68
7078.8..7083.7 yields 1.75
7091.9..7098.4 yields 1.62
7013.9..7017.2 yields 1.65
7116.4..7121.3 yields 1.64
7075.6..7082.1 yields 1.71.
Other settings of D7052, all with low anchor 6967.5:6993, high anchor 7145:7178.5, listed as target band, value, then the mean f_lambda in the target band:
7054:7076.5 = 0.9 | 1.61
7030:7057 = -0.5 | 1.71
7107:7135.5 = 0.8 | 1.61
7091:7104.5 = 0.0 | 1.67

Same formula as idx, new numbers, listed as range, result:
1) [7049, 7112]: 1.771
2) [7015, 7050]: 1.791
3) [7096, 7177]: 1.834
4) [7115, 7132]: 1.684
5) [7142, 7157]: 1.638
